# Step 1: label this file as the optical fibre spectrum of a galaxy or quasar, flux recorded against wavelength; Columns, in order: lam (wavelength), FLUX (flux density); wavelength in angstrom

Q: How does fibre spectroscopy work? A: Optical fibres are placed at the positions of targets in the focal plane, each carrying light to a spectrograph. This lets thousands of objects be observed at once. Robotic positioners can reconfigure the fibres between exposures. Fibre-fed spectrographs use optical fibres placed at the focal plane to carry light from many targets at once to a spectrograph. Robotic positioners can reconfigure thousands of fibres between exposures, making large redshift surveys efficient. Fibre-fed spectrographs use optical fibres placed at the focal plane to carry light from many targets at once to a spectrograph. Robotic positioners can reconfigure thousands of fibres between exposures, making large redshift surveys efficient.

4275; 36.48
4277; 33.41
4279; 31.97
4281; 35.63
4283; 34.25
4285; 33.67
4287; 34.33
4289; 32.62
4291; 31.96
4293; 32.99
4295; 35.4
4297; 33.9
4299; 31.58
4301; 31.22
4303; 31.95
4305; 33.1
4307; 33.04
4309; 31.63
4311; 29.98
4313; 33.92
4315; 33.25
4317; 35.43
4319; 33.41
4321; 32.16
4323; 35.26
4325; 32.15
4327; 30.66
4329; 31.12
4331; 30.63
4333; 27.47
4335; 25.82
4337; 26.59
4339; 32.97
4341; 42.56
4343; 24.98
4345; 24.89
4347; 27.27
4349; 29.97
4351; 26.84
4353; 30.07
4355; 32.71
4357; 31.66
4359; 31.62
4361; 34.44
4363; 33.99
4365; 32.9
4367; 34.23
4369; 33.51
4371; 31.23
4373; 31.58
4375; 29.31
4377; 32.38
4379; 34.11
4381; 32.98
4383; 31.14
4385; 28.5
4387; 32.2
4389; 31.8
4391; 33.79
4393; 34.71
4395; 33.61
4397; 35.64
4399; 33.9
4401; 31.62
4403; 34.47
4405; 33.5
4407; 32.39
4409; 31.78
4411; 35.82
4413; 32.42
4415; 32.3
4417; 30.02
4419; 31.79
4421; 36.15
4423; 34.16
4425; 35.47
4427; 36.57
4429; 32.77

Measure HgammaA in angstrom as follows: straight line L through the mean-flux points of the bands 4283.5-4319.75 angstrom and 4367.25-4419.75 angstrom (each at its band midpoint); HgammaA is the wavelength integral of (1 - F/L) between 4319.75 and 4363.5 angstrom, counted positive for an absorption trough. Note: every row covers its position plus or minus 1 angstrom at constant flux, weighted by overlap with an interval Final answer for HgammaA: 2.8 angstrom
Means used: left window 33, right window 32.6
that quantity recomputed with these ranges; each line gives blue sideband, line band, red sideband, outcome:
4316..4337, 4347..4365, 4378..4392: 0.2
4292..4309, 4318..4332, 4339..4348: -0.4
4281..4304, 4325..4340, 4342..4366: 0.8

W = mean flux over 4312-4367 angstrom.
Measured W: 31.3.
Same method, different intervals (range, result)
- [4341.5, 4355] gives 28.3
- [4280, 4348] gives 32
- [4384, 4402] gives 32.9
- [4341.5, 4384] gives 31.2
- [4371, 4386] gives 31.4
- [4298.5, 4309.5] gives 32.1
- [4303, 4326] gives 33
